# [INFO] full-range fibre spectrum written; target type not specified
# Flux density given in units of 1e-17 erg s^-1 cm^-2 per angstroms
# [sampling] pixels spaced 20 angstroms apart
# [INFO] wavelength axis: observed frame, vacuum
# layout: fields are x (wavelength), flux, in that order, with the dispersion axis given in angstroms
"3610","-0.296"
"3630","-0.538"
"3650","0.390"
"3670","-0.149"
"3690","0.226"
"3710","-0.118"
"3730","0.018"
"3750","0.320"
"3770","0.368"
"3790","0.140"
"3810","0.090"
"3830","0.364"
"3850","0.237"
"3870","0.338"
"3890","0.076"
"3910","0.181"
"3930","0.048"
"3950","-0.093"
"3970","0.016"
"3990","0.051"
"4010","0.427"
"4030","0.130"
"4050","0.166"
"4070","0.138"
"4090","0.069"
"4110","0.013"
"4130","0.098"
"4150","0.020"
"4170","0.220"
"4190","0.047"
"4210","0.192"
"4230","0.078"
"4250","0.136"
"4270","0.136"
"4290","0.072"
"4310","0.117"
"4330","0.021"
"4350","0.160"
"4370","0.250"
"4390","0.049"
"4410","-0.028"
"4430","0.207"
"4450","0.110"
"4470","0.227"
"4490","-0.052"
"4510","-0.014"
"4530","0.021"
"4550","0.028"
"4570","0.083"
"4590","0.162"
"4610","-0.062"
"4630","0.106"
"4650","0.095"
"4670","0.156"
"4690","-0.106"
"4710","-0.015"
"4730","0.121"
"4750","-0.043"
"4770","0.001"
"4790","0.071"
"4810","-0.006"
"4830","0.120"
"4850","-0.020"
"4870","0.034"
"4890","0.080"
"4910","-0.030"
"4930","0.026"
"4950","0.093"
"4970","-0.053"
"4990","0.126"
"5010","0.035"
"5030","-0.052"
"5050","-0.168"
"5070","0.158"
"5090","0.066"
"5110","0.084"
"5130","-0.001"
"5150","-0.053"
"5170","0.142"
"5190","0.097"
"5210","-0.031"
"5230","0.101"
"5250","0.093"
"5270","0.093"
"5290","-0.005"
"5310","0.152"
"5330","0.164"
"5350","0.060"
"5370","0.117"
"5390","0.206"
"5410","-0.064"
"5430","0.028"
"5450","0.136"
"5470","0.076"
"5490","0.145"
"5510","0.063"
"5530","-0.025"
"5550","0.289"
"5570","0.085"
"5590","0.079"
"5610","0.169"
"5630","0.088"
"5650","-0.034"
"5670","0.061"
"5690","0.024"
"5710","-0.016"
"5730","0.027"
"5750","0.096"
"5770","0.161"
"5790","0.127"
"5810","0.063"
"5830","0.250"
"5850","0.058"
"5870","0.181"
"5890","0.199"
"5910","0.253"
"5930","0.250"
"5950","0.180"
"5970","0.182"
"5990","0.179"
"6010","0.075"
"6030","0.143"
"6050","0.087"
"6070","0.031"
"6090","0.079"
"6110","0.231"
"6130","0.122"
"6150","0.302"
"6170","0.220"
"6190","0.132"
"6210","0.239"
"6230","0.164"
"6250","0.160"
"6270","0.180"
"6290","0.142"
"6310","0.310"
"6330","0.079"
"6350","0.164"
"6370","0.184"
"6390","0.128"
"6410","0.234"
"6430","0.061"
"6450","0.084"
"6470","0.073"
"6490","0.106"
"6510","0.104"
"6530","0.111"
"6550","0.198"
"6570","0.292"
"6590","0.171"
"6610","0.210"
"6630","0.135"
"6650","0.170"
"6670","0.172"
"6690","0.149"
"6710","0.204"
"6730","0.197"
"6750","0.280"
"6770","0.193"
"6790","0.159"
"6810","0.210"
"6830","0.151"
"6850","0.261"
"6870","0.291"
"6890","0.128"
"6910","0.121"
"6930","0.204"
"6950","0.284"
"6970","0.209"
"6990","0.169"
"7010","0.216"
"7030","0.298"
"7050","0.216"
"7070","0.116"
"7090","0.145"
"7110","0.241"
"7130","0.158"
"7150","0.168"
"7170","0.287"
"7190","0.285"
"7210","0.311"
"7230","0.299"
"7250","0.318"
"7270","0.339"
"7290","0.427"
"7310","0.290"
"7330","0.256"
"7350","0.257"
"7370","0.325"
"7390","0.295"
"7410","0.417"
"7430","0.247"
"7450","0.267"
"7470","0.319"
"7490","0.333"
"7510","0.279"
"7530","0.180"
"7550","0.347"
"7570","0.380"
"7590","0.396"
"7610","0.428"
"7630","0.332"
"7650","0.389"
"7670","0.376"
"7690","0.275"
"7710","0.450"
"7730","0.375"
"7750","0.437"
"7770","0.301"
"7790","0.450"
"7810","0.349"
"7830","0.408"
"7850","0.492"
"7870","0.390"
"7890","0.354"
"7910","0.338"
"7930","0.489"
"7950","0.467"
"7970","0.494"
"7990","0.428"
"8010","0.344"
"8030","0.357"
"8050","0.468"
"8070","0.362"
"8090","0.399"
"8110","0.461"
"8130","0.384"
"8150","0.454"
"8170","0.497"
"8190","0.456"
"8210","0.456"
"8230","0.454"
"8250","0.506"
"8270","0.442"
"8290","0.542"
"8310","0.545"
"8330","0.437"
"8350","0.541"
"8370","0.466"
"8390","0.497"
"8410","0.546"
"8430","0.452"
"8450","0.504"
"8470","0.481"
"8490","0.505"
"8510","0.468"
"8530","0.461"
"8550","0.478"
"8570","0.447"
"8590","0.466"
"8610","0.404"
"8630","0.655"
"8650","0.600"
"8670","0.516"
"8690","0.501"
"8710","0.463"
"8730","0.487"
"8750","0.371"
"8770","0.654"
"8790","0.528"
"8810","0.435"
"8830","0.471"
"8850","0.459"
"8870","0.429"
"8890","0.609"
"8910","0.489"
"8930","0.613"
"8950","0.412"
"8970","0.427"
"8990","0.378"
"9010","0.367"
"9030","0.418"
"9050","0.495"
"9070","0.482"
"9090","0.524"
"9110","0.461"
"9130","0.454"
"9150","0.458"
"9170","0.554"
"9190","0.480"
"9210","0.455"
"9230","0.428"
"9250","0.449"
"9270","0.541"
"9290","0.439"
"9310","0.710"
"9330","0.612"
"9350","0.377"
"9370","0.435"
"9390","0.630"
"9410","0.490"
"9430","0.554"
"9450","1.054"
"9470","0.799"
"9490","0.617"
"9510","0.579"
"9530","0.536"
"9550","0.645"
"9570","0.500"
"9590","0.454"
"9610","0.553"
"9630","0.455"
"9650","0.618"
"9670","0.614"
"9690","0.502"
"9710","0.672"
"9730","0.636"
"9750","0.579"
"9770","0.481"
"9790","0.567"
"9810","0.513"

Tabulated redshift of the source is 0.80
